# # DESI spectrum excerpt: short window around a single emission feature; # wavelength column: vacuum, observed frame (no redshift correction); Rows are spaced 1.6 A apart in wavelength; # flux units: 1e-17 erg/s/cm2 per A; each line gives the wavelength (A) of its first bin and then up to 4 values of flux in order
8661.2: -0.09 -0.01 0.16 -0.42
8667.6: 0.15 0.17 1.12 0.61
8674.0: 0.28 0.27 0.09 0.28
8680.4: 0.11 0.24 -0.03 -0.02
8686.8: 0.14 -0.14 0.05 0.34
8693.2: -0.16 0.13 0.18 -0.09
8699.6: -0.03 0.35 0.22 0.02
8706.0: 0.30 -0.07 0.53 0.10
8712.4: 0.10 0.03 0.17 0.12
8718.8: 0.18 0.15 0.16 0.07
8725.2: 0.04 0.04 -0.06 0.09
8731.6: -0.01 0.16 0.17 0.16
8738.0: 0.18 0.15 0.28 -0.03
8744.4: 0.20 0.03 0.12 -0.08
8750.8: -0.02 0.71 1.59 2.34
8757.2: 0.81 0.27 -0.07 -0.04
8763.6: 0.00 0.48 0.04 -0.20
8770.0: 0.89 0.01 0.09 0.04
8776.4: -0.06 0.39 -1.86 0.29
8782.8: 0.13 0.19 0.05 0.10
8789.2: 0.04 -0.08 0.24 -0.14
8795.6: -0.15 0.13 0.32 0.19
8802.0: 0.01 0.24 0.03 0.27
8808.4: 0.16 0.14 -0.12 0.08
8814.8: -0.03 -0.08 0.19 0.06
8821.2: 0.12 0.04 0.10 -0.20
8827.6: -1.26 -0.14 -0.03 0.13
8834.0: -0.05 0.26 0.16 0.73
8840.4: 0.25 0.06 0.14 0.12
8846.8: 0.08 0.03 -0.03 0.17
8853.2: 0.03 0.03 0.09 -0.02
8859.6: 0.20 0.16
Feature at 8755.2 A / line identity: [O III]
